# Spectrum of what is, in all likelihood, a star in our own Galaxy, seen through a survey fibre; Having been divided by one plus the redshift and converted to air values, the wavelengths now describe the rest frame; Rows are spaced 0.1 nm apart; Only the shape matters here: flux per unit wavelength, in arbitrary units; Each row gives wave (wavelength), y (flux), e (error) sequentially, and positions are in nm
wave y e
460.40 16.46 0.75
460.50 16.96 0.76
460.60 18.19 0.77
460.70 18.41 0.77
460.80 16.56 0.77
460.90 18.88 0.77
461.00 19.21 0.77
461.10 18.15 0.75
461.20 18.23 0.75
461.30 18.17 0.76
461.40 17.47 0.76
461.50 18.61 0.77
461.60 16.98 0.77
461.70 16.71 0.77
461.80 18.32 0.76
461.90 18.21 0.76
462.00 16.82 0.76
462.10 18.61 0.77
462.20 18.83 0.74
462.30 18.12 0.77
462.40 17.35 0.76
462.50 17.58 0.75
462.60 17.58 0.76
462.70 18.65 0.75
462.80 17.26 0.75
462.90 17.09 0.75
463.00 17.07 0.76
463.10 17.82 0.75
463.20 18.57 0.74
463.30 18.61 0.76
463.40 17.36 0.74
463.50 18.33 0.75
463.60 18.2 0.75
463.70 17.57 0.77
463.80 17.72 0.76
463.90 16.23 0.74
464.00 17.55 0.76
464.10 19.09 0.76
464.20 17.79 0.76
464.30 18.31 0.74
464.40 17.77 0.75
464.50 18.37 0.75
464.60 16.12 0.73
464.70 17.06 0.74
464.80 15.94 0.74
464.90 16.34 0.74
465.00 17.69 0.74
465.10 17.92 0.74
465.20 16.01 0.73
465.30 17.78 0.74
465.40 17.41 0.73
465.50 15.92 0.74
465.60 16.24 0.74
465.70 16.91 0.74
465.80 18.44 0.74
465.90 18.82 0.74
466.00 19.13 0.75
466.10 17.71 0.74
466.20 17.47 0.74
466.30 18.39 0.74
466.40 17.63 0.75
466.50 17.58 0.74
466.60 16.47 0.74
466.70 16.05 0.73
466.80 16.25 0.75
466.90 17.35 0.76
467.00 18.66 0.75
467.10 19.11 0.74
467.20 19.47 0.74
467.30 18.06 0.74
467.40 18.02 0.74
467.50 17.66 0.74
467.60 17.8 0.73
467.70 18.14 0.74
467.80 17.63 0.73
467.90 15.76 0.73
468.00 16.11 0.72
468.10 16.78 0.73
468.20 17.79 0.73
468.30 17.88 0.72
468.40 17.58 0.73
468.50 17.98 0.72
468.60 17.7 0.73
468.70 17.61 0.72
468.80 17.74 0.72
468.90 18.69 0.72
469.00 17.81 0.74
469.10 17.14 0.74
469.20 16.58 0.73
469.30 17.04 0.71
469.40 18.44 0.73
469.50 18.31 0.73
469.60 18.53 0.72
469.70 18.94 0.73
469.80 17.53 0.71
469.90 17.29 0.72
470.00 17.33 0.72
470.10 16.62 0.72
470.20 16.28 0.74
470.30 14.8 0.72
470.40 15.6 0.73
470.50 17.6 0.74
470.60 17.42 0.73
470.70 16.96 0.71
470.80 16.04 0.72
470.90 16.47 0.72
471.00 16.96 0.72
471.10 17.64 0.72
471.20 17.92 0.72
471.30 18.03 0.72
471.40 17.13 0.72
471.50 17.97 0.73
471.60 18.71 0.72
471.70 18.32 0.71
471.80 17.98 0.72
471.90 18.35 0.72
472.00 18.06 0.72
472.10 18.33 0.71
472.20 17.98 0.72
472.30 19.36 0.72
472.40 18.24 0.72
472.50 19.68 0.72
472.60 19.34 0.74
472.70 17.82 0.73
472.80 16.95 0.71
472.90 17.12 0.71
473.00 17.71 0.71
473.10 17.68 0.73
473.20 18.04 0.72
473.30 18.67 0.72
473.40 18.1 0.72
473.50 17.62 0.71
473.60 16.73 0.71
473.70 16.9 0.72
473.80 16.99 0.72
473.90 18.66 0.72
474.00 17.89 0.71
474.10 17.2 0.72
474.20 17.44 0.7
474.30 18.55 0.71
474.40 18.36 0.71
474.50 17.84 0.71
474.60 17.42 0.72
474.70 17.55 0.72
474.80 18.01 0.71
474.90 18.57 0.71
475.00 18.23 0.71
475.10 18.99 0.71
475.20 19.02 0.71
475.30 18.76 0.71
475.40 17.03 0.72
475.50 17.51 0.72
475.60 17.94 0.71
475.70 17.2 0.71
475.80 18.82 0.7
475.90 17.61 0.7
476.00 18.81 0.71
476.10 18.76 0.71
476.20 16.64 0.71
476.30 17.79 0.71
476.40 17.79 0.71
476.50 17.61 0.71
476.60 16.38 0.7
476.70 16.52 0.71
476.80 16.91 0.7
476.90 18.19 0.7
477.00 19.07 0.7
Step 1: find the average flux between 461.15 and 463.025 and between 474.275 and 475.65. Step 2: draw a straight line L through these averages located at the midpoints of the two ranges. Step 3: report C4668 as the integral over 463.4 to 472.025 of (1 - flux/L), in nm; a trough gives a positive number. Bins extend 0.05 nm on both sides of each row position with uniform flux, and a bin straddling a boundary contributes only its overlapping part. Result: 0.20 nm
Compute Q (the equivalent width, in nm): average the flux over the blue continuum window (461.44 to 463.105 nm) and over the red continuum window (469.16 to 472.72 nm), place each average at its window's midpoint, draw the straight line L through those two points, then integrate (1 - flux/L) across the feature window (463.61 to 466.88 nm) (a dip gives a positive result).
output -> 0.062 nm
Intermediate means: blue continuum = 17.7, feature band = 17.4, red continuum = 17.7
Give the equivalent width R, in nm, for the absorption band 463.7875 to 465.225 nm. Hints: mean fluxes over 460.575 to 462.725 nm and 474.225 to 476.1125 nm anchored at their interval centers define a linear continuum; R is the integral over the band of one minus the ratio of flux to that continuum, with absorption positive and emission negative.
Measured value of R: 0.05 nm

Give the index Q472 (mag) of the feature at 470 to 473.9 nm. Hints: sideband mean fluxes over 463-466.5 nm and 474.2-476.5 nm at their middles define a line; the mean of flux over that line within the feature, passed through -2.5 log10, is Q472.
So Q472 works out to 0.02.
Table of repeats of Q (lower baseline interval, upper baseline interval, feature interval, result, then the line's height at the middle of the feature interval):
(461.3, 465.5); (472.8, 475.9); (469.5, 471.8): 0.06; 17.8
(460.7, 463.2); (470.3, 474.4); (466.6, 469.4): 0.03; 17.8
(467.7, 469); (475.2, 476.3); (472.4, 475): -0.01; 17.8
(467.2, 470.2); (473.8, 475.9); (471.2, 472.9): -0.04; 17.8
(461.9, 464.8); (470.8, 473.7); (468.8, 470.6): 0.05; 17.9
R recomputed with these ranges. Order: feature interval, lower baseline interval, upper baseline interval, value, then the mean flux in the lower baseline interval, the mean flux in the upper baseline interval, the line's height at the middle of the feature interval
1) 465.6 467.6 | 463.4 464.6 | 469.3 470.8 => -0.030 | 17.8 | 17.2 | 17.6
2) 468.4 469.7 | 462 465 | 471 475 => 0.001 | 17.7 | 18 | 17.8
